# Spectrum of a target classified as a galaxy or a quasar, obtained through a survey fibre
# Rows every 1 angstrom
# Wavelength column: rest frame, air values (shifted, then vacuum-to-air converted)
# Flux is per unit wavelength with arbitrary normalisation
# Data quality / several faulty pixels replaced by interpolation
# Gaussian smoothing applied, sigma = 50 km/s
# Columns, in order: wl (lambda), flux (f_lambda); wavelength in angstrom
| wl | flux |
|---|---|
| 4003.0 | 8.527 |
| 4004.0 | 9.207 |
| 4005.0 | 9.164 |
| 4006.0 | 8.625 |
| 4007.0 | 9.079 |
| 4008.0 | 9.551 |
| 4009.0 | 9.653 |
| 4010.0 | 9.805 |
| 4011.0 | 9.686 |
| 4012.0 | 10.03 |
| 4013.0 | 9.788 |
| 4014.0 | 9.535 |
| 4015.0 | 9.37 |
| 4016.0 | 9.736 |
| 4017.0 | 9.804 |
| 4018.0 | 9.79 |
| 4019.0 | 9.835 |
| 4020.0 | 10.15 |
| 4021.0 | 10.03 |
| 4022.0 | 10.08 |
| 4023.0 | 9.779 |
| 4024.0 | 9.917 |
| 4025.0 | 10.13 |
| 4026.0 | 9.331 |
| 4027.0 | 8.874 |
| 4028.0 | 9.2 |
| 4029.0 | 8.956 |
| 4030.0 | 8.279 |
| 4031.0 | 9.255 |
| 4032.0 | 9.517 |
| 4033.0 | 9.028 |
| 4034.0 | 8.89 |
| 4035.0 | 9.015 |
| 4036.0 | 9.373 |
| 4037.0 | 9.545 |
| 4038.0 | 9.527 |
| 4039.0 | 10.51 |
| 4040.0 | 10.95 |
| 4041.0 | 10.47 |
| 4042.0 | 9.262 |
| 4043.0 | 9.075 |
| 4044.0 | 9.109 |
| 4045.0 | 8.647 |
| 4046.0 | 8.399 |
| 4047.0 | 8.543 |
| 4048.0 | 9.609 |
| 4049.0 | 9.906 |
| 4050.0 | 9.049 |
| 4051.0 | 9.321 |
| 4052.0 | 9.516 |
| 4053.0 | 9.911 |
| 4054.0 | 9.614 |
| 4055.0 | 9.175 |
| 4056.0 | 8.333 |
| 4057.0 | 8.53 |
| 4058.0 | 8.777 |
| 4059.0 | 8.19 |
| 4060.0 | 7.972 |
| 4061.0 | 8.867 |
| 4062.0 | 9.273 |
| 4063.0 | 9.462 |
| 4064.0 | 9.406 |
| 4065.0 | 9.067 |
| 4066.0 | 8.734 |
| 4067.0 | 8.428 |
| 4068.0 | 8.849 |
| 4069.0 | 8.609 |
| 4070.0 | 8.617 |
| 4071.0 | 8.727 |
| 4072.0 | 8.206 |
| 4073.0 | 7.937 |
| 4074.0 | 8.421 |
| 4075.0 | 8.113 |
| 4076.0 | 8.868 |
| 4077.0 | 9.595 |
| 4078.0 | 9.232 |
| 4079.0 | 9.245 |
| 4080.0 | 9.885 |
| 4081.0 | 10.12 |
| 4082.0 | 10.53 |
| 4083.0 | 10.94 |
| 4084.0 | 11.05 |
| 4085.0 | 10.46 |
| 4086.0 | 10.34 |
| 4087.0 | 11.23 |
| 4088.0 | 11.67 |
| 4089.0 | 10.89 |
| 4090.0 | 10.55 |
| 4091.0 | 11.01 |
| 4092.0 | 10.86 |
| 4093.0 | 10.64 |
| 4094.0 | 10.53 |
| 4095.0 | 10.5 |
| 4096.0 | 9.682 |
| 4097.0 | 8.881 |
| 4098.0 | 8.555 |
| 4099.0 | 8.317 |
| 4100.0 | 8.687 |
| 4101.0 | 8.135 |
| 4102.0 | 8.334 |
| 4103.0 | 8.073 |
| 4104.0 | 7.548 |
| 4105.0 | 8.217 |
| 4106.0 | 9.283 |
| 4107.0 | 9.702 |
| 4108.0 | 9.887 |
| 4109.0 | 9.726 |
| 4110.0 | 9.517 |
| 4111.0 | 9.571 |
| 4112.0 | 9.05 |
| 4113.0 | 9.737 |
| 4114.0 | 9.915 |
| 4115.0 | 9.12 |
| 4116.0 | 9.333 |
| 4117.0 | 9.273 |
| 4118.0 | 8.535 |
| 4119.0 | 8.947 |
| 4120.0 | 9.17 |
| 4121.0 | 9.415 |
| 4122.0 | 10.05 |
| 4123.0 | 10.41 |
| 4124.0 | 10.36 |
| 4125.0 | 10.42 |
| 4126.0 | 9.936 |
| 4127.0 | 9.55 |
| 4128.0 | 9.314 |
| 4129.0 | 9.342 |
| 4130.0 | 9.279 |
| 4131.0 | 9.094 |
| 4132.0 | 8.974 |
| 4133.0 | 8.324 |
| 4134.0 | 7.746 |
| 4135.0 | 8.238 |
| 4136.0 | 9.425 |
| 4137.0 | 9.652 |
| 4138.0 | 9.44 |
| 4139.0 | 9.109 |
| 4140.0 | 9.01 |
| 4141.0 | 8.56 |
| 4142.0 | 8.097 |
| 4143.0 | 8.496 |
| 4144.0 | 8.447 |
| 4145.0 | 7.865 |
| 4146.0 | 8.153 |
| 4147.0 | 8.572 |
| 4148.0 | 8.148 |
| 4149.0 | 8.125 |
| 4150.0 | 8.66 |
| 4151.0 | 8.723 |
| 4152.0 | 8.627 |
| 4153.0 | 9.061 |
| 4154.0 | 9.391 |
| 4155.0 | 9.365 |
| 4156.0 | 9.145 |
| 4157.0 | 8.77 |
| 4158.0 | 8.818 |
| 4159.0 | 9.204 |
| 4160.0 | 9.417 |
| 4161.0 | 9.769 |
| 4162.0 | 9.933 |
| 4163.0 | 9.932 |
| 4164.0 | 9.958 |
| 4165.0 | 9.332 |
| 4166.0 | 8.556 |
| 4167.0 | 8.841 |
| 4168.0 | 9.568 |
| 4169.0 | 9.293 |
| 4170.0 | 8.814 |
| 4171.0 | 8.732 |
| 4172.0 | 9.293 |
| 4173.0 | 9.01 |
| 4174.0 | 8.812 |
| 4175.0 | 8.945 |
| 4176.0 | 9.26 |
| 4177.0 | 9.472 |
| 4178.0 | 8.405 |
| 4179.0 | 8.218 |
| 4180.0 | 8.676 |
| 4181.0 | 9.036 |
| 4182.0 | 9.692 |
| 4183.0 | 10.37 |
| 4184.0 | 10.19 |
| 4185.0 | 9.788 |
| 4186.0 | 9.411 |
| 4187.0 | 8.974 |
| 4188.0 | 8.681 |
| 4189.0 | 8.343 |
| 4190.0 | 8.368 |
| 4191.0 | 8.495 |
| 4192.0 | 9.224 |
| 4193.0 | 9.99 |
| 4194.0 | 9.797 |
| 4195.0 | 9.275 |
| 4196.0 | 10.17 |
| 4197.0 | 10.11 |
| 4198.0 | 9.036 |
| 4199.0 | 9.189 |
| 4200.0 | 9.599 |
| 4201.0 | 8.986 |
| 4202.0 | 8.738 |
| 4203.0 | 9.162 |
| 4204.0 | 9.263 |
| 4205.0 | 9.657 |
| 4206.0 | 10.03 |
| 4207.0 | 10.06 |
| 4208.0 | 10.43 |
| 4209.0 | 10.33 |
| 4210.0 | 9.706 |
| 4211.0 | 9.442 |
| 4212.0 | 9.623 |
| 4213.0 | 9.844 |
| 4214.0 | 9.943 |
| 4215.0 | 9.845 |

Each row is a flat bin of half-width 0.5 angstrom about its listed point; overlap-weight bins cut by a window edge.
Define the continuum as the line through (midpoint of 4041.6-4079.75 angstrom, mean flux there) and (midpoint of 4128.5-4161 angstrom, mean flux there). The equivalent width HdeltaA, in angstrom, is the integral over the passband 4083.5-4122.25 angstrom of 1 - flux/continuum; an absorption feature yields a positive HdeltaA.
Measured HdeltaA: -3.2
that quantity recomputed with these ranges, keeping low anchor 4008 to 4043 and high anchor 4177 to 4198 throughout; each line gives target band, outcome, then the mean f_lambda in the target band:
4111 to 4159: 1.65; 9.05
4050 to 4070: 1.25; 8.94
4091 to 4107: 0.49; 9.16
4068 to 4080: 0.96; 8.74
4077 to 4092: -1.60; 10.5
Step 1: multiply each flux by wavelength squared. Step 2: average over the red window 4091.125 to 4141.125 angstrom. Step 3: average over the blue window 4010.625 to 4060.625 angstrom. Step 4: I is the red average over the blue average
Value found 1.0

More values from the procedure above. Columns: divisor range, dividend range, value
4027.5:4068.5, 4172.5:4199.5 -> 1.08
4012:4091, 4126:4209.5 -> 1.02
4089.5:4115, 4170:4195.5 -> 1.01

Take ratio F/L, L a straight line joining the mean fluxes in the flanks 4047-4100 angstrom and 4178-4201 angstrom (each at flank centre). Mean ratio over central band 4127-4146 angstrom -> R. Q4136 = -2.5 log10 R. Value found 0.07 mag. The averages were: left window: 9.45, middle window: 8.8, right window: 9.28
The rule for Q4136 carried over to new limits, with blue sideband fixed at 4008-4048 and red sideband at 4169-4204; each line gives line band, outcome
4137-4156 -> 0.07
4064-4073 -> 0.09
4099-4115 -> 0.04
